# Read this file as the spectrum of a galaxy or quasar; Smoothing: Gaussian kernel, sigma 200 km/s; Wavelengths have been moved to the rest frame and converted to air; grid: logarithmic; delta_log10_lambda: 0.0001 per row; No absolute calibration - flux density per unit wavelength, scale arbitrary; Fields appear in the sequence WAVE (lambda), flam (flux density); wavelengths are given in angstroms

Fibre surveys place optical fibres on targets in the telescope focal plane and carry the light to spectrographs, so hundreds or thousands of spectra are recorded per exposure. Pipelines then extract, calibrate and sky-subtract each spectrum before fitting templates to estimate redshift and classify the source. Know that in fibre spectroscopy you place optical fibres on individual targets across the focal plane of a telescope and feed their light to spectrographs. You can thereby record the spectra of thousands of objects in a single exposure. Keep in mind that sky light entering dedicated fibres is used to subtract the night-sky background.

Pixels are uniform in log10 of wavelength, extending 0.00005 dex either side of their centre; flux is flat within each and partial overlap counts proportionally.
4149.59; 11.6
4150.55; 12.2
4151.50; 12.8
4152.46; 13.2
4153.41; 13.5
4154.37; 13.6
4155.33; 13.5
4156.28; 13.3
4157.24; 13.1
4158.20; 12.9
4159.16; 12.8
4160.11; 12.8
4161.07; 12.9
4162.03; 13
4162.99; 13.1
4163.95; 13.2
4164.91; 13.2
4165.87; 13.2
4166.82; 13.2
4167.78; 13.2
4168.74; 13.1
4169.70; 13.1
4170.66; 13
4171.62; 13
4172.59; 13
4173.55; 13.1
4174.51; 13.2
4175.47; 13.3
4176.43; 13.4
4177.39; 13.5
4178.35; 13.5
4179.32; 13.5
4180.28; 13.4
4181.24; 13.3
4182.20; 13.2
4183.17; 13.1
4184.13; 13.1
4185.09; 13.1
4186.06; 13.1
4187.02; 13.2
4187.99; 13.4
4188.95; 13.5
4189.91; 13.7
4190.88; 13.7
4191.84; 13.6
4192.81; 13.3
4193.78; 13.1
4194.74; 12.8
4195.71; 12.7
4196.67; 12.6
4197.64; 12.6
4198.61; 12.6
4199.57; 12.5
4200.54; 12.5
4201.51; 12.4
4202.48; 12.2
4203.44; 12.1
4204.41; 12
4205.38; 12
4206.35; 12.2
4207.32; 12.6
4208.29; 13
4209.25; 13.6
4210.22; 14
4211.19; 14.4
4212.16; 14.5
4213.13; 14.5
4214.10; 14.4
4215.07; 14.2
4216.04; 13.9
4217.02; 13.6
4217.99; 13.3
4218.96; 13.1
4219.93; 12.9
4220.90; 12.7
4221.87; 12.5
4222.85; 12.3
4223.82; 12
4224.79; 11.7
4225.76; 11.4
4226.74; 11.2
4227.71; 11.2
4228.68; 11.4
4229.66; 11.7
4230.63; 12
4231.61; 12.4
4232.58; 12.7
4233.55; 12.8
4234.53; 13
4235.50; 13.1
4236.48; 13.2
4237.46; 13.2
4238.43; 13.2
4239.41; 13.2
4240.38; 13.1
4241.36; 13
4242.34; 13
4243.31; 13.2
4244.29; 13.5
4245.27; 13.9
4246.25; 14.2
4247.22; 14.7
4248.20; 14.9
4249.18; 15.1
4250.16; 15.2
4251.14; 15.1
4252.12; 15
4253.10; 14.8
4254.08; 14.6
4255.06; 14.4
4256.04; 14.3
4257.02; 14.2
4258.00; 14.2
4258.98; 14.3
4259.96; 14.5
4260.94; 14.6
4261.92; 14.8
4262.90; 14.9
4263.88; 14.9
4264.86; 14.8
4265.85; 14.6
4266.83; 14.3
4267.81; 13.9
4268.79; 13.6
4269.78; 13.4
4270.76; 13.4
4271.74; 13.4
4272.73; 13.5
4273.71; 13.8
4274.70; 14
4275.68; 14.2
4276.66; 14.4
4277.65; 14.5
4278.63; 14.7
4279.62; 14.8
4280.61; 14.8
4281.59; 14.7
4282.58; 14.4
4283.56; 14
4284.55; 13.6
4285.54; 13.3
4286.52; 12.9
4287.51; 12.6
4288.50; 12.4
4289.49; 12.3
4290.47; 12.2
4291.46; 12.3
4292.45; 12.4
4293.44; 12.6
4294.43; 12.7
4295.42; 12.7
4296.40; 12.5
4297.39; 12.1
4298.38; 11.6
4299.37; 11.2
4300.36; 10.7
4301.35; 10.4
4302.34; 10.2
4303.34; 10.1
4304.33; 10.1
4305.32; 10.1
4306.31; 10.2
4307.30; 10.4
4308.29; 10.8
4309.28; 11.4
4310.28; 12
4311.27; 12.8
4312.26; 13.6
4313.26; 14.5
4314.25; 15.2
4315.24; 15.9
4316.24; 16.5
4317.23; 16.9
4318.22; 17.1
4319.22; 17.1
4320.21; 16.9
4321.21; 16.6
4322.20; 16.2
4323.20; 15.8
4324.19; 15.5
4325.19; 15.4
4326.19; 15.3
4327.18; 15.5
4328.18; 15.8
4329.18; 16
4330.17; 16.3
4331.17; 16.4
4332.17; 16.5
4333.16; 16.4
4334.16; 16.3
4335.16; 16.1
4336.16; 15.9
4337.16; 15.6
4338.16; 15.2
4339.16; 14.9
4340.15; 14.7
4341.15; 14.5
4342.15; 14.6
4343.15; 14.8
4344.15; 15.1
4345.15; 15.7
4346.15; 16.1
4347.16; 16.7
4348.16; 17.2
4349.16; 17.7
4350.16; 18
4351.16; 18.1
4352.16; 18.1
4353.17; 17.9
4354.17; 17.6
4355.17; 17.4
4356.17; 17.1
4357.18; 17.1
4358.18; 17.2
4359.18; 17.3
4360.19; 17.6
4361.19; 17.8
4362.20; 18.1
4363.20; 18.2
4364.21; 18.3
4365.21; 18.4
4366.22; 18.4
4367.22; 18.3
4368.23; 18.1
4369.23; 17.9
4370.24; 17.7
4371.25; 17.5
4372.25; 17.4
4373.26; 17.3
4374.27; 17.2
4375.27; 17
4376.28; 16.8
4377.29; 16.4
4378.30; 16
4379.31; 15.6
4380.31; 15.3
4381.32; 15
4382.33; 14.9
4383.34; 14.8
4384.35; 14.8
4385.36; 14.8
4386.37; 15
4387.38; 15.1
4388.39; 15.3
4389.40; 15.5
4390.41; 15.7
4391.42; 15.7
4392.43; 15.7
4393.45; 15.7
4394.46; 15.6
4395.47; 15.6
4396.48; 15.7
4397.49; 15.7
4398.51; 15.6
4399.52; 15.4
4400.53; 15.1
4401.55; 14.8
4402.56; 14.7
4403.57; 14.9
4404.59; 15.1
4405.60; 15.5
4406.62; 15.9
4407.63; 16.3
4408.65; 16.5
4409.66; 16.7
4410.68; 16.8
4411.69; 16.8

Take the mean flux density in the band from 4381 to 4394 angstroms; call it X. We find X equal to 15.2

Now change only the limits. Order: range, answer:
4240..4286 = 14.2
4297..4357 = 14.9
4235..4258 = 14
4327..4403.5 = 16.3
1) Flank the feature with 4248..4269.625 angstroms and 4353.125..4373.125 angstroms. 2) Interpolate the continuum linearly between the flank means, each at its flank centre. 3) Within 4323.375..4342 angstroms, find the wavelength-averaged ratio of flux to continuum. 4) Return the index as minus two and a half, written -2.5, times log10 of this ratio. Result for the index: 0.08 mag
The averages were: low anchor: 14.6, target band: 15.7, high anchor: 17.8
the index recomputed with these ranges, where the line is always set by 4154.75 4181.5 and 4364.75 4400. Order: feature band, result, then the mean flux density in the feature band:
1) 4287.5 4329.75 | 0.14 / 13.4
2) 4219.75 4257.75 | 0.07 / 13.2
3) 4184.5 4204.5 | 0.05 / 12.9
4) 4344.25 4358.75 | -0.10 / 17.2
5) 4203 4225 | 0.06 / 13.1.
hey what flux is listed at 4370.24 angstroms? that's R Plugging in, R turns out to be 17.7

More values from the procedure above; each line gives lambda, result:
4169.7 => 13.1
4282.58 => 14.4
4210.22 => 14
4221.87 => 12.5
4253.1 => 14.8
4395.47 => 15.6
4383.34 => 14.8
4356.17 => 17.1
